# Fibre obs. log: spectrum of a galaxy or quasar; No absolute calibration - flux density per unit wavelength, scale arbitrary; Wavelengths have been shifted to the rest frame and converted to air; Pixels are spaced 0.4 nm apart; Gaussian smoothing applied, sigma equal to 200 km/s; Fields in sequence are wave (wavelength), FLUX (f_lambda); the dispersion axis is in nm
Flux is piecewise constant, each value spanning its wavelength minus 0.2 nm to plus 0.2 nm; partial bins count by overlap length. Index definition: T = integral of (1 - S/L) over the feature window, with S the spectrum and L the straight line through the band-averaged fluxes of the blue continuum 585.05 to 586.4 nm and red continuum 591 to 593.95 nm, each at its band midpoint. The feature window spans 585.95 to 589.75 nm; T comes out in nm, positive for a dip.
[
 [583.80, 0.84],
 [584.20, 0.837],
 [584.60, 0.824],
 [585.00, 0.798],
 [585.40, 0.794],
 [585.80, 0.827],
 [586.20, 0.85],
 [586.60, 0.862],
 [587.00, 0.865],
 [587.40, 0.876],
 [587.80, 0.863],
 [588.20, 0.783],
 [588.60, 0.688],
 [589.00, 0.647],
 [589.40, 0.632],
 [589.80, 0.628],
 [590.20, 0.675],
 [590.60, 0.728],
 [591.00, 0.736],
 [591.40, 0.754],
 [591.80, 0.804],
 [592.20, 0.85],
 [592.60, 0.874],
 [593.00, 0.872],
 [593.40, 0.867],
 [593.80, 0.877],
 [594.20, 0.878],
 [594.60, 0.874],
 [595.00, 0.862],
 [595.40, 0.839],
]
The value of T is 0.21 nm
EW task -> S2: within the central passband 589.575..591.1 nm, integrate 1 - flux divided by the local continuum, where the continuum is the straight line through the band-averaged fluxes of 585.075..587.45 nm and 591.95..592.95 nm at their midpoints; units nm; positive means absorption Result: 0.30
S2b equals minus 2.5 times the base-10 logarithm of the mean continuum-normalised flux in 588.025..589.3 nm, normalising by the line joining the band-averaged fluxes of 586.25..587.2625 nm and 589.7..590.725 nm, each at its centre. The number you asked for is 0.09 mag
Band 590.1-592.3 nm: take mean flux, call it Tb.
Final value 0.757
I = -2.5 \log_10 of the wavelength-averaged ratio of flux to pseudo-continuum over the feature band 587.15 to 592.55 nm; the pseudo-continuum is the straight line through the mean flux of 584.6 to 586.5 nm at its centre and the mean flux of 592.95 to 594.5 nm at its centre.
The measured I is 0.136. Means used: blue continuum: 0.82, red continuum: 0.874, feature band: 0.748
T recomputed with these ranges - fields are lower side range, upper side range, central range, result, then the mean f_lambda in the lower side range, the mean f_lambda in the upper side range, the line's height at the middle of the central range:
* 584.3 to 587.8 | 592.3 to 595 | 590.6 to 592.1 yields 0.168 nm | 0.838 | 0.872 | 0.862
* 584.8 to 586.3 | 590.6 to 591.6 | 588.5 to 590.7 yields 0.285 nm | 0.815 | 0.742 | 0.761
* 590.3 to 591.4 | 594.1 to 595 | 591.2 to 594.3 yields -0.163 nm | 0.731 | 0.873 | 0.804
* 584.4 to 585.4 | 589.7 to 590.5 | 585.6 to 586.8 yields -0.116 nm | 0.808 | 0.664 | 0.772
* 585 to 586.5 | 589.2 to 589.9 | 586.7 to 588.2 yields -0.244 nm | 0.823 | 0.63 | 0.737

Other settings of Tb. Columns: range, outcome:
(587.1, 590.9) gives 0.728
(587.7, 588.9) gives 0.76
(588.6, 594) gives 0.762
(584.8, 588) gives 0.842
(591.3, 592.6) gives 0.817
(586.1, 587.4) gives 0.862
